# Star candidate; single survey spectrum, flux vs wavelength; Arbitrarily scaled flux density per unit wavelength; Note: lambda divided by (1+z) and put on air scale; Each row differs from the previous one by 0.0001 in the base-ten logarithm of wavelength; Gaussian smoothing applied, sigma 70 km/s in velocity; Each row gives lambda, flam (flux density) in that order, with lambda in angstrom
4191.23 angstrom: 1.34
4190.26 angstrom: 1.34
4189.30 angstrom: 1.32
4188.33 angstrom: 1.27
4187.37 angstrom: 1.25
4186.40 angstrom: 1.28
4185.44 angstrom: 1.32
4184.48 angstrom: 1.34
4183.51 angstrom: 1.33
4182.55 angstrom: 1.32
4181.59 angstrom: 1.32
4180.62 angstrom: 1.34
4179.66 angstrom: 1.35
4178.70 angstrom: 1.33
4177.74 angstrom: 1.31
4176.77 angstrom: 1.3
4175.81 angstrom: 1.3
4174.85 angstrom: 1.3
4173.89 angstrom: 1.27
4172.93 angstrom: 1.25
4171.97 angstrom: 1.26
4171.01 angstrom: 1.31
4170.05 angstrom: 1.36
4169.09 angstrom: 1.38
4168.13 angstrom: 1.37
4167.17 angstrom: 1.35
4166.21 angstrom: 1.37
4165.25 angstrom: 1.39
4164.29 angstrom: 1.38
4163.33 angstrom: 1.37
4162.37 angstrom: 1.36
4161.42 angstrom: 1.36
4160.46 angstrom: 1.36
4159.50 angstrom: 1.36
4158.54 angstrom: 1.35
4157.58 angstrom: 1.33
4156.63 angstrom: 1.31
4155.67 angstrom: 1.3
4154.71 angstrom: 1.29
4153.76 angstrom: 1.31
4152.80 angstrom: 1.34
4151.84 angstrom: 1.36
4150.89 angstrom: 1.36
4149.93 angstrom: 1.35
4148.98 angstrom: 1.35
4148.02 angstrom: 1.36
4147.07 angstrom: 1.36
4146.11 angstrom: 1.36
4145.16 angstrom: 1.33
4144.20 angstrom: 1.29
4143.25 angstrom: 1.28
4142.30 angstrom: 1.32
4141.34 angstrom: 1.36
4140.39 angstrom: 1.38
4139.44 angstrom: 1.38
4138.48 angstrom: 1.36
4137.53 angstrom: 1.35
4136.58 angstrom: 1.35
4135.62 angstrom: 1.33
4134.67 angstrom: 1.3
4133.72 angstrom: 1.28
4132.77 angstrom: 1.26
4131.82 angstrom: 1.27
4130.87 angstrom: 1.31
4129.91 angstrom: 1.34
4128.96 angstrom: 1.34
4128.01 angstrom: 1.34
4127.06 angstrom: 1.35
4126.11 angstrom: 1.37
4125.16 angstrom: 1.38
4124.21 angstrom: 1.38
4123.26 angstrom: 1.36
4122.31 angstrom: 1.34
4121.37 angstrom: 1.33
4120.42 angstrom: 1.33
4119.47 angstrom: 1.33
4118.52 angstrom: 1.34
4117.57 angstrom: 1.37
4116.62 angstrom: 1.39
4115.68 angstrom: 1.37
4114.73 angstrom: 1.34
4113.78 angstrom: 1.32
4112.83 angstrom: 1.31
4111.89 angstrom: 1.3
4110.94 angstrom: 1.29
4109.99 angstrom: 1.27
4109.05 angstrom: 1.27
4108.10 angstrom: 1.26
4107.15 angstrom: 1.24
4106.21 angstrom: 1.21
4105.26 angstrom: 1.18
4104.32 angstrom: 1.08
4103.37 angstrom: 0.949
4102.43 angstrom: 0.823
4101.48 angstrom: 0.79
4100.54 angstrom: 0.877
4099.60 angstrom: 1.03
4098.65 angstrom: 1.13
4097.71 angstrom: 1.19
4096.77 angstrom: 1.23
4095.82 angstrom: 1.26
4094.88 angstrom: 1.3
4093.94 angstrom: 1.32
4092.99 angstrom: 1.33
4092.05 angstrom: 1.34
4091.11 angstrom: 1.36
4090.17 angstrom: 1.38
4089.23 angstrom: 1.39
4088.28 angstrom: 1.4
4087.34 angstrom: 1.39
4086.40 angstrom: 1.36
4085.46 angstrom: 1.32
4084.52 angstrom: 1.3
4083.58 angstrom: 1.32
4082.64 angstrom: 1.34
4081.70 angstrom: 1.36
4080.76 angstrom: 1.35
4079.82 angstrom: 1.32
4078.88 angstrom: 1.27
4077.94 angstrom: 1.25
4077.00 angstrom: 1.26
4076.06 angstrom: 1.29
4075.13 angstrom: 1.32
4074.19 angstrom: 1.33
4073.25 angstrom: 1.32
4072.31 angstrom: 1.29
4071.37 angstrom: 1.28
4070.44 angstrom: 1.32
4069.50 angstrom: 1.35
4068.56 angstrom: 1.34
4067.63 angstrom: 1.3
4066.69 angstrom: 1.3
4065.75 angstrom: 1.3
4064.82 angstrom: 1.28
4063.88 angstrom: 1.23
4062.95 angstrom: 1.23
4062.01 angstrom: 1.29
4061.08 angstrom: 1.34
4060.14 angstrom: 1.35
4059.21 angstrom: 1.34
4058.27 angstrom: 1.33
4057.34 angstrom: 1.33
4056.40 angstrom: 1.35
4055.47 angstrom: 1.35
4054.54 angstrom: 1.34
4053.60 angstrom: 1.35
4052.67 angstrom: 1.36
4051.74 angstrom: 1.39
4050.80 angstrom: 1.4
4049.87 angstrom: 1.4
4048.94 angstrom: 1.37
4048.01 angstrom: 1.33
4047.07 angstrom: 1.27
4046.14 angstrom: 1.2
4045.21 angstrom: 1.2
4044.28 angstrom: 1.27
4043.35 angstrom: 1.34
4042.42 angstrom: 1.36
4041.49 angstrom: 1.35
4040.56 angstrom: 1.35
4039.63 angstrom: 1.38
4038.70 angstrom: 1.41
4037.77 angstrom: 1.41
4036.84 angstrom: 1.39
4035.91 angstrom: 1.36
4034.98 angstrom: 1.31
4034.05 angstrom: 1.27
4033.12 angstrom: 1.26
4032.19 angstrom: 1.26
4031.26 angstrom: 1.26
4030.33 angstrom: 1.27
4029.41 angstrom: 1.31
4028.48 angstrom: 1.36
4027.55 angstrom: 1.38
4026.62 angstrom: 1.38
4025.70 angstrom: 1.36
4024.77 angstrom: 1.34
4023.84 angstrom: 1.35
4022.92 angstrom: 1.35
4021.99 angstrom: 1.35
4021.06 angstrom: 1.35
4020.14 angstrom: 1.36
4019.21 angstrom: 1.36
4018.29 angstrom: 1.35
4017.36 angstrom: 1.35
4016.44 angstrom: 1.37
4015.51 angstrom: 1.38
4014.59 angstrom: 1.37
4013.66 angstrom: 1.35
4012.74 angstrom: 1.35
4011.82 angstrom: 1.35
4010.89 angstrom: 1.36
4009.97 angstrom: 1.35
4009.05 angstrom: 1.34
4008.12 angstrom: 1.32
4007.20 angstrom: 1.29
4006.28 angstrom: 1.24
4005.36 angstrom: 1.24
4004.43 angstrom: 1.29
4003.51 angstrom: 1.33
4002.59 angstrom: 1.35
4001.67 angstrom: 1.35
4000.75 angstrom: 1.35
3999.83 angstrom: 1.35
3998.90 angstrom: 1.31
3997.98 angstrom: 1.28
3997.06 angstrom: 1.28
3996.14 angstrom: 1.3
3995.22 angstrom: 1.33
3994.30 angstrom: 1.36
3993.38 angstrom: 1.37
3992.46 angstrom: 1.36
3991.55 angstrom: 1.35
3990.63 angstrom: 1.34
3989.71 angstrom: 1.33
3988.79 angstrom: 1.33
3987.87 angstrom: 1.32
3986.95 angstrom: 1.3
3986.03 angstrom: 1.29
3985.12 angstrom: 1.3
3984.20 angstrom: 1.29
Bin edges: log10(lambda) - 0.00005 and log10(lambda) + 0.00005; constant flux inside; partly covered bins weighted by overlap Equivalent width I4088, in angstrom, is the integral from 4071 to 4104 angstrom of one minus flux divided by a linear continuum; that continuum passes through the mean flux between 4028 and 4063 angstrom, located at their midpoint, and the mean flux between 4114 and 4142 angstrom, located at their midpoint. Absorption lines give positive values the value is 2.1 angstrom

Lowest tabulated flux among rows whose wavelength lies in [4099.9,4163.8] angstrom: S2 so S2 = 0.79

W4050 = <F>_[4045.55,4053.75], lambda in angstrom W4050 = 1.34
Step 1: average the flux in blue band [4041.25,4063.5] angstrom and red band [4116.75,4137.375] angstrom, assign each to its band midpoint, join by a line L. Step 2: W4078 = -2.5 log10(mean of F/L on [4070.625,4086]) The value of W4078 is 0.017 mag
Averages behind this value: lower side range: 1.33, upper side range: 1.33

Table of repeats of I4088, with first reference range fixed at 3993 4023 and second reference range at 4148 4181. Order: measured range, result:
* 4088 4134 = 2.44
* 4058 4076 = 0.37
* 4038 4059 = -0.07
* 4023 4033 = 0.06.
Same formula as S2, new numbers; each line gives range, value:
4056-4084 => 1.23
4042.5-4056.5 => 1.2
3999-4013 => 1.24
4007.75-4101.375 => 0.877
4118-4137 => 1.26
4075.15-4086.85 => 1.25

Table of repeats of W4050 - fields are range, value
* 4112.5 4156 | 1.34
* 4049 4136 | 1.29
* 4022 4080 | 1.32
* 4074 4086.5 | 1.31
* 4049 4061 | 1.36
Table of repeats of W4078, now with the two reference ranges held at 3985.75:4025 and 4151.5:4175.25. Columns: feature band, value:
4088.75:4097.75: 0.02 mag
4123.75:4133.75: 0.00 mag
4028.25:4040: 0.01 mag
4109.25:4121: 0.01 mag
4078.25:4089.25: 0.00 mag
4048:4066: 0.00 mag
